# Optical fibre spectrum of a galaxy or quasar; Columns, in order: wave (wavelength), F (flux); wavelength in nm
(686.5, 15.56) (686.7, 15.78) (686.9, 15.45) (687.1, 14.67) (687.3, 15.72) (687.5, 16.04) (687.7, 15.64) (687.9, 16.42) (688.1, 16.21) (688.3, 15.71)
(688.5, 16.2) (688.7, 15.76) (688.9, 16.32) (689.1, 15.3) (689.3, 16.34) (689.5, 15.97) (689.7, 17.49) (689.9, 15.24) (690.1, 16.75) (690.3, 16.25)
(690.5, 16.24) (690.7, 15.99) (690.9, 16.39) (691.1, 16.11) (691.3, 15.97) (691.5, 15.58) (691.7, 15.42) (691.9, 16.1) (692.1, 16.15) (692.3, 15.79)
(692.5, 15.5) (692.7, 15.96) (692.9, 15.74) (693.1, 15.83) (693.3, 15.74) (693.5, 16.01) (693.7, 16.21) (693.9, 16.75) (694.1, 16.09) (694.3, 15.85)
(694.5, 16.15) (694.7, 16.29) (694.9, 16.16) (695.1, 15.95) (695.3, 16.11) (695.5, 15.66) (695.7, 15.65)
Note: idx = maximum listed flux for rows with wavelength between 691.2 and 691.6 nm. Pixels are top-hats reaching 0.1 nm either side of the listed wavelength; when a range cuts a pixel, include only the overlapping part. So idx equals 15.97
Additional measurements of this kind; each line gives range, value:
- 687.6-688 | 16.42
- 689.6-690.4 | 17.49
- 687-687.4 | 15.72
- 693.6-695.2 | 16.75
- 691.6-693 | 16.15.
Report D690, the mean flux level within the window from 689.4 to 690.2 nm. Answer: 16.4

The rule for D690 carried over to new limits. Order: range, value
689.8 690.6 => 16.1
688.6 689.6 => 15.9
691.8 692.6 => 15.9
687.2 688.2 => 16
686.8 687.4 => 15.3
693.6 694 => 16.5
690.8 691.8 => 15.9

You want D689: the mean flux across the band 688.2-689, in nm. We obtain 16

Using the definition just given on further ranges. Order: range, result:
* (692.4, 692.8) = 15.7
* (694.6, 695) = 16.2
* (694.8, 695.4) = 16.1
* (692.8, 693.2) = 15.8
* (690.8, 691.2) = 16.2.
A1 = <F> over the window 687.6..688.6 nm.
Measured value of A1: 16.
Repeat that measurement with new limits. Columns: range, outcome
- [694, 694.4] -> 16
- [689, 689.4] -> 15.8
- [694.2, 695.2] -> 16.1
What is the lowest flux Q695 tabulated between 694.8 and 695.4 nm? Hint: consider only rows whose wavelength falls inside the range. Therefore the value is 15.95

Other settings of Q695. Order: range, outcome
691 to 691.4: 15.97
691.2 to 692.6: 15.42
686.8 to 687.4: 14.67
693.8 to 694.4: 15.85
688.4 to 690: 15.24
